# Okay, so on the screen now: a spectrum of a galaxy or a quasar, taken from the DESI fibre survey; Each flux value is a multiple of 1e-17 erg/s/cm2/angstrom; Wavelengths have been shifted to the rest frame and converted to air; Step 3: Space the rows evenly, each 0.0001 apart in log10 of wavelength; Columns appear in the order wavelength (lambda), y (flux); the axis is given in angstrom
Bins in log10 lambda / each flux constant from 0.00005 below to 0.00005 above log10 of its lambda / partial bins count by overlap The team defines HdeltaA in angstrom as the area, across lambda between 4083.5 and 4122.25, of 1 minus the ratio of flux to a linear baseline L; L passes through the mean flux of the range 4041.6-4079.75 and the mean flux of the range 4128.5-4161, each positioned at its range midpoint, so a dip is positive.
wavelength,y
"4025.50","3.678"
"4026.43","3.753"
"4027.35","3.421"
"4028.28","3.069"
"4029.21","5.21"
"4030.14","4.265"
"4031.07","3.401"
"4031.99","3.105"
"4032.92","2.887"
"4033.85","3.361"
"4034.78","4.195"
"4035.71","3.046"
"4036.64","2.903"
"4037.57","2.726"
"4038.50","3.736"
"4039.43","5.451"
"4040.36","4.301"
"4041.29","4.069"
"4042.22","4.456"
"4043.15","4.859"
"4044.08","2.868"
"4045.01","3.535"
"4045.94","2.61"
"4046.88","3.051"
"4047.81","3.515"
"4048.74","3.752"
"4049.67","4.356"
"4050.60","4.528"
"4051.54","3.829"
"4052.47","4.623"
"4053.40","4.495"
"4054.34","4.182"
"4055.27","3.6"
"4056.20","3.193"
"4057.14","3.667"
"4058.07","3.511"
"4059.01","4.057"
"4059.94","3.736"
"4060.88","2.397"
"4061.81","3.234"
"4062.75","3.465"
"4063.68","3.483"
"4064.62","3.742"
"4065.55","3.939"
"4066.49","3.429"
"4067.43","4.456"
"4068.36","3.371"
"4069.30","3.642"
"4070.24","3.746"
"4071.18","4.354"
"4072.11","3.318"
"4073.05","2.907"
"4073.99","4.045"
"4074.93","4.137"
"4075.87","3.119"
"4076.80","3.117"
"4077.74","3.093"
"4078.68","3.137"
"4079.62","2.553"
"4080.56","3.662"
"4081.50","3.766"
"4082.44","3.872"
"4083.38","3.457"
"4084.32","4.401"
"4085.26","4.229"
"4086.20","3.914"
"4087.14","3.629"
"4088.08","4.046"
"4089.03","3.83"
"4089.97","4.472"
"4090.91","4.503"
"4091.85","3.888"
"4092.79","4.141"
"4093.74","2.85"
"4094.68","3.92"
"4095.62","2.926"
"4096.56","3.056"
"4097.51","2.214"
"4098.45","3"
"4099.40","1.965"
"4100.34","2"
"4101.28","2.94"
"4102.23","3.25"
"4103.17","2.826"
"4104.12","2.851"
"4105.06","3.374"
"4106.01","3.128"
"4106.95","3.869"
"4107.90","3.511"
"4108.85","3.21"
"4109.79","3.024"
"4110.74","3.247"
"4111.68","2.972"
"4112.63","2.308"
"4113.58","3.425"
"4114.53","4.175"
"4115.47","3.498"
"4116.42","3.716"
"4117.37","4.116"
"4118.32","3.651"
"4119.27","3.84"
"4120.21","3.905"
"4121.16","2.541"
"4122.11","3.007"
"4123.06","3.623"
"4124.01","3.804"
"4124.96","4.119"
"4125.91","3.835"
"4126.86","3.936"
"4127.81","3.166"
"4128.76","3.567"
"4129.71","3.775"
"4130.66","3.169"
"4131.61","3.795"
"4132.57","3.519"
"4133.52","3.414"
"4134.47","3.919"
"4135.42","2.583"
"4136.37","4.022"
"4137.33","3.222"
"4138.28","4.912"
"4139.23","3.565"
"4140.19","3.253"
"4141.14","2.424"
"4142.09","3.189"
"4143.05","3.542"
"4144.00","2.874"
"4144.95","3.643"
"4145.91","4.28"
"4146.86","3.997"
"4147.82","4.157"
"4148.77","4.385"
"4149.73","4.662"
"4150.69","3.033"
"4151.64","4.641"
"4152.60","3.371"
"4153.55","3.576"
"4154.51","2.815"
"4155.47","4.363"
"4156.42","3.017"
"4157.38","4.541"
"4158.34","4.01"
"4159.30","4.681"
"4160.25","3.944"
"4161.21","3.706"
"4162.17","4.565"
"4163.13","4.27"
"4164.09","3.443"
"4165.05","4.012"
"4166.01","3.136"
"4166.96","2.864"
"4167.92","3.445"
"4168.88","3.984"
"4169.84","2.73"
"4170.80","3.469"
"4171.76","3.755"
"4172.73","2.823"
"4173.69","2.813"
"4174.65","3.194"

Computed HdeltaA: 2.9 angstrom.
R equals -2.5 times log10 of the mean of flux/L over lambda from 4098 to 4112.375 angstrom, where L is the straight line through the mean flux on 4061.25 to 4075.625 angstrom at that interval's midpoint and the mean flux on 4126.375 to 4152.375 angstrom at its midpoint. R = 0.22 mag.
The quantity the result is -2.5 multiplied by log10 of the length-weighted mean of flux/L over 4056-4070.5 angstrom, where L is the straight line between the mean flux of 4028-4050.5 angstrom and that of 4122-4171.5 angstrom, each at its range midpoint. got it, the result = 0.04 mag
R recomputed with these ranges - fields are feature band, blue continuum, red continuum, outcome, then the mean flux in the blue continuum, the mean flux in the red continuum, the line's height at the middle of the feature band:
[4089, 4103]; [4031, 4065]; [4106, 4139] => 0.11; 3.68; 3.54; 3.59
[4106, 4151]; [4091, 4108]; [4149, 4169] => -0.03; 3.12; 3.82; 3.46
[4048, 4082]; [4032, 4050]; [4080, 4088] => 0.03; 3.65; 3.86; 3.77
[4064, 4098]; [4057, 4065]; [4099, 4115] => -0.11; 3.47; 3.07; 3.29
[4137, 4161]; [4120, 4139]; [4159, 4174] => -0.05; 3.59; 3.6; 3.59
